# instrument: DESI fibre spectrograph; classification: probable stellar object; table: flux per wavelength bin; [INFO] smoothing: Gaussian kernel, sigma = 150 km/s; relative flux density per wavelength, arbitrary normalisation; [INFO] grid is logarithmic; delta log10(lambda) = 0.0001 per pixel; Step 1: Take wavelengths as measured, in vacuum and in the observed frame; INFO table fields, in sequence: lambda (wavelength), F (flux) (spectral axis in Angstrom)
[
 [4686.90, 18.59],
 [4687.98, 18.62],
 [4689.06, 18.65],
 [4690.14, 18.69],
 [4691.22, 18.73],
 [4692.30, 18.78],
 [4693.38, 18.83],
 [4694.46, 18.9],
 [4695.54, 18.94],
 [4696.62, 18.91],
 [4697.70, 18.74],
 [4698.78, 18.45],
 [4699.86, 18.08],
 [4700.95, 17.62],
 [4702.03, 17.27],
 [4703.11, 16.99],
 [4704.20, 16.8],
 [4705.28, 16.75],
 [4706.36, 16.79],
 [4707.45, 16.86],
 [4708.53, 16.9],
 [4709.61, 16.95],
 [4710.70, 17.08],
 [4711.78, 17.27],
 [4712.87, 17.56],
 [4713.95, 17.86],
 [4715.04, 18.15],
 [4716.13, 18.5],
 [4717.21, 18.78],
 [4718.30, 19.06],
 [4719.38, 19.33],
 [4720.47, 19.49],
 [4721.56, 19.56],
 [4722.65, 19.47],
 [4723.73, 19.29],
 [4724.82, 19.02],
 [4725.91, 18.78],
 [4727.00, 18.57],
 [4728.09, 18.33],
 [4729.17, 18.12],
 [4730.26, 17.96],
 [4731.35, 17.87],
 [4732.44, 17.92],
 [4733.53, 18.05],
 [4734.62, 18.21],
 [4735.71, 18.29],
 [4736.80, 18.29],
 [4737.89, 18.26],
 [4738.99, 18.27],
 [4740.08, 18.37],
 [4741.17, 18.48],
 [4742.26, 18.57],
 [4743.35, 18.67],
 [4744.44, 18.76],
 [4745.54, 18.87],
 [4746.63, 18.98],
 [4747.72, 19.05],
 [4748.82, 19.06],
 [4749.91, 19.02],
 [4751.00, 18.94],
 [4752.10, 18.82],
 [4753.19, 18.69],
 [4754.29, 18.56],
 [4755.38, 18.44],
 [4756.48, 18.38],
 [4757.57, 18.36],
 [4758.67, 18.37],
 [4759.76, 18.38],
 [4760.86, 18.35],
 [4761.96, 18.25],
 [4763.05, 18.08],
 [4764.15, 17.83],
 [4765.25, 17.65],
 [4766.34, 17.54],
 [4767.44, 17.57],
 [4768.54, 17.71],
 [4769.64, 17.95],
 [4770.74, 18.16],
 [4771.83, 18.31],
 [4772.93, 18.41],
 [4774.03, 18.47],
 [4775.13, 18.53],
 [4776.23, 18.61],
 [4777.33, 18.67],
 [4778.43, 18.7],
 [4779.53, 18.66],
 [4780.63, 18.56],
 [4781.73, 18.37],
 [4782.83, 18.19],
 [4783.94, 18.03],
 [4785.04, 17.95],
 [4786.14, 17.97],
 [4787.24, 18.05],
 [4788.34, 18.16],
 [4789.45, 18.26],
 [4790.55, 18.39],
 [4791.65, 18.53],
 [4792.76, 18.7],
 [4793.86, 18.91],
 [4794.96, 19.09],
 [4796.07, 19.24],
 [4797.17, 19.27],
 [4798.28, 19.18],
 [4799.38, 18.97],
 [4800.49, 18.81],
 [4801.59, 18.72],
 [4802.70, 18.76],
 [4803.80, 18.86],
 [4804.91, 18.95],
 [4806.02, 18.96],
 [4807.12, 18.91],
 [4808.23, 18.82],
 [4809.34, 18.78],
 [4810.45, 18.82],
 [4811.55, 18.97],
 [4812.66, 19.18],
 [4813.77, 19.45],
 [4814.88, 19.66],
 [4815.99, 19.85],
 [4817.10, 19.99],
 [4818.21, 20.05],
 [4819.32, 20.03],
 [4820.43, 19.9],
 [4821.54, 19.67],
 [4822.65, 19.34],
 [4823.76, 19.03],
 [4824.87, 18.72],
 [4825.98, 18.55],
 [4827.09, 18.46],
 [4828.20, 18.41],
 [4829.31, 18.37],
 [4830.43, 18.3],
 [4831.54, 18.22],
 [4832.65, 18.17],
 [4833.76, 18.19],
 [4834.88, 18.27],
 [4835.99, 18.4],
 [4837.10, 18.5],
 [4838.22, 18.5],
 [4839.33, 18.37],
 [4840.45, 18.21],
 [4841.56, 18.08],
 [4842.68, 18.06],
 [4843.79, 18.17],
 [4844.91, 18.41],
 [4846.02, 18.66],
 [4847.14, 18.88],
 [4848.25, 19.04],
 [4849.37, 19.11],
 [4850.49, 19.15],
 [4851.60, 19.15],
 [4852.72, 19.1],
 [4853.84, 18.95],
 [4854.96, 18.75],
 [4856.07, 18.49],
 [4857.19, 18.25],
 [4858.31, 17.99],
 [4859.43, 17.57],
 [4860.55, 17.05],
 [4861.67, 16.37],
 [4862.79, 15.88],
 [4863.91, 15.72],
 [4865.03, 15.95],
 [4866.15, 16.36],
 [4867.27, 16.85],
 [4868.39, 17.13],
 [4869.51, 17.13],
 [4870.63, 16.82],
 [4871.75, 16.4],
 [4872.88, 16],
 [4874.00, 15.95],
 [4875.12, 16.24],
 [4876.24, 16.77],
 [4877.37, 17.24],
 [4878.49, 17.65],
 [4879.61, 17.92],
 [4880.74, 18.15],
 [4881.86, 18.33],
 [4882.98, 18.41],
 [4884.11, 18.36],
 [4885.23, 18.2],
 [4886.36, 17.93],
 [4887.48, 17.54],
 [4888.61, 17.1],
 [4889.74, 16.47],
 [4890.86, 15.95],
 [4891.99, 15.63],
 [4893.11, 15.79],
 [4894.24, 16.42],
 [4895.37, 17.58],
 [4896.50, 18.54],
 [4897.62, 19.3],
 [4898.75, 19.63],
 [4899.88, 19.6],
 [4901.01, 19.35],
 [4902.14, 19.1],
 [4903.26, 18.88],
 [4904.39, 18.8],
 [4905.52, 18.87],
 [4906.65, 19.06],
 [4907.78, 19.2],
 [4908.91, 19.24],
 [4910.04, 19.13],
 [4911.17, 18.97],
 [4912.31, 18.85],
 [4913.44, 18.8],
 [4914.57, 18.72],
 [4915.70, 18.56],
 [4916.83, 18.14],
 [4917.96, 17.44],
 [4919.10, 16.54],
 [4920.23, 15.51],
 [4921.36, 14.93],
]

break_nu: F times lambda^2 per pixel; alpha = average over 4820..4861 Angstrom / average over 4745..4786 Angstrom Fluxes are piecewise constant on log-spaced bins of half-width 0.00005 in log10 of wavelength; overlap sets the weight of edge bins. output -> 1.04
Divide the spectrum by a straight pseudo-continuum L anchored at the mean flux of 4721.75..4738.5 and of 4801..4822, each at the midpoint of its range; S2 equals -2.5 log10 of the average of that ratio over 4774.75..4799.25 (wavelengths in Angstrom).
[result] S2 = 0.027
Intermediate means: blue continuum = 18.4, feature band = 18.6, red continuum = 19.3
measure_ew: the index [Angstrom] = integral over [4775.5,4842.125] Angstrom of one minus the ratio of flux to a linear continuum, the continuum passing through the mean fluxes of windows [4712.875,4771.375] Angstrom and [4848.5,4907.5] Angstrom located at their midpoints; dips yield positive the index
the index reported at -2.49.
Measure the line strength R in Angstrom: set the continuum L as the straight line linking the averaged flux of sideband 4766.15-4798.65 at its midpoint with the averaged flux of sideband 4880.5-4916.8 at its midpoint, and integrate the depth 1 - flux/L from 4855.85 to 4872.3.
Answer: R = 1.3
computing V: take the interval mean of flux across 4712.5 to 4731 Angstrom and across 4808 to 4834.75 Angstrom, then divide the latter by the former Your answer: 1.0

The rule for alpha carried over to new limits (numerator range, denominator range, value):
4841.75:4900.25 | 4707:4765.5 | 1.01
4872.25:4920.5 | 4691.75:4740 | 1.06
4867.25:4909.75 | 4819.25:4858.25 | 0.97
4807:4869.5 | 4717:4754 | 1.03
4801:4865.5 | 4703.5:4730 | 1.08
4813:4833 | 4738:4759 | 1.06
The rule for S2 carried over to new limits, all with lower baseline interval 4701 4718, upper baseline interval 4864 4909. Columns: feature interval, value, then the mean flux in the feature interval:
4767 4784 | -0.05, 18.3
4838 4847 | -0.05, 18.3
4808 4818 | -0.11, 19.3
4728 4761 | -0.06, 18.5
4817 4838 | -0.08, 18.8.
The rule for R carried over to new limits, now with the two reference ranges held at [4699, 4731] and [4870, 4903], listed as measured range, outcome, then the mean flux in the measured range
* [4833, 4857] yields -1.2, 18.6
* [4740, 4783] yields -1.3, 18.4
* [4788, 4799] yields -0.6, 18.8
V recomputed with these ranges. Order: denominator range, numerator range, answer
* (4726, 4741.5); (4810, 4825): 1.07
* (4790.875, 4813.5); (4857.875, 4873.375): 0.88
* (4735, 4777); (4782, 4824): 1.03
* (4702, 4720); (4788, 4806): 1.07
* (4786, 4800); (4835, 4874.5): 0.95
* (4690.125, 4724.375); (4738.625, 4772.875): 1.01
